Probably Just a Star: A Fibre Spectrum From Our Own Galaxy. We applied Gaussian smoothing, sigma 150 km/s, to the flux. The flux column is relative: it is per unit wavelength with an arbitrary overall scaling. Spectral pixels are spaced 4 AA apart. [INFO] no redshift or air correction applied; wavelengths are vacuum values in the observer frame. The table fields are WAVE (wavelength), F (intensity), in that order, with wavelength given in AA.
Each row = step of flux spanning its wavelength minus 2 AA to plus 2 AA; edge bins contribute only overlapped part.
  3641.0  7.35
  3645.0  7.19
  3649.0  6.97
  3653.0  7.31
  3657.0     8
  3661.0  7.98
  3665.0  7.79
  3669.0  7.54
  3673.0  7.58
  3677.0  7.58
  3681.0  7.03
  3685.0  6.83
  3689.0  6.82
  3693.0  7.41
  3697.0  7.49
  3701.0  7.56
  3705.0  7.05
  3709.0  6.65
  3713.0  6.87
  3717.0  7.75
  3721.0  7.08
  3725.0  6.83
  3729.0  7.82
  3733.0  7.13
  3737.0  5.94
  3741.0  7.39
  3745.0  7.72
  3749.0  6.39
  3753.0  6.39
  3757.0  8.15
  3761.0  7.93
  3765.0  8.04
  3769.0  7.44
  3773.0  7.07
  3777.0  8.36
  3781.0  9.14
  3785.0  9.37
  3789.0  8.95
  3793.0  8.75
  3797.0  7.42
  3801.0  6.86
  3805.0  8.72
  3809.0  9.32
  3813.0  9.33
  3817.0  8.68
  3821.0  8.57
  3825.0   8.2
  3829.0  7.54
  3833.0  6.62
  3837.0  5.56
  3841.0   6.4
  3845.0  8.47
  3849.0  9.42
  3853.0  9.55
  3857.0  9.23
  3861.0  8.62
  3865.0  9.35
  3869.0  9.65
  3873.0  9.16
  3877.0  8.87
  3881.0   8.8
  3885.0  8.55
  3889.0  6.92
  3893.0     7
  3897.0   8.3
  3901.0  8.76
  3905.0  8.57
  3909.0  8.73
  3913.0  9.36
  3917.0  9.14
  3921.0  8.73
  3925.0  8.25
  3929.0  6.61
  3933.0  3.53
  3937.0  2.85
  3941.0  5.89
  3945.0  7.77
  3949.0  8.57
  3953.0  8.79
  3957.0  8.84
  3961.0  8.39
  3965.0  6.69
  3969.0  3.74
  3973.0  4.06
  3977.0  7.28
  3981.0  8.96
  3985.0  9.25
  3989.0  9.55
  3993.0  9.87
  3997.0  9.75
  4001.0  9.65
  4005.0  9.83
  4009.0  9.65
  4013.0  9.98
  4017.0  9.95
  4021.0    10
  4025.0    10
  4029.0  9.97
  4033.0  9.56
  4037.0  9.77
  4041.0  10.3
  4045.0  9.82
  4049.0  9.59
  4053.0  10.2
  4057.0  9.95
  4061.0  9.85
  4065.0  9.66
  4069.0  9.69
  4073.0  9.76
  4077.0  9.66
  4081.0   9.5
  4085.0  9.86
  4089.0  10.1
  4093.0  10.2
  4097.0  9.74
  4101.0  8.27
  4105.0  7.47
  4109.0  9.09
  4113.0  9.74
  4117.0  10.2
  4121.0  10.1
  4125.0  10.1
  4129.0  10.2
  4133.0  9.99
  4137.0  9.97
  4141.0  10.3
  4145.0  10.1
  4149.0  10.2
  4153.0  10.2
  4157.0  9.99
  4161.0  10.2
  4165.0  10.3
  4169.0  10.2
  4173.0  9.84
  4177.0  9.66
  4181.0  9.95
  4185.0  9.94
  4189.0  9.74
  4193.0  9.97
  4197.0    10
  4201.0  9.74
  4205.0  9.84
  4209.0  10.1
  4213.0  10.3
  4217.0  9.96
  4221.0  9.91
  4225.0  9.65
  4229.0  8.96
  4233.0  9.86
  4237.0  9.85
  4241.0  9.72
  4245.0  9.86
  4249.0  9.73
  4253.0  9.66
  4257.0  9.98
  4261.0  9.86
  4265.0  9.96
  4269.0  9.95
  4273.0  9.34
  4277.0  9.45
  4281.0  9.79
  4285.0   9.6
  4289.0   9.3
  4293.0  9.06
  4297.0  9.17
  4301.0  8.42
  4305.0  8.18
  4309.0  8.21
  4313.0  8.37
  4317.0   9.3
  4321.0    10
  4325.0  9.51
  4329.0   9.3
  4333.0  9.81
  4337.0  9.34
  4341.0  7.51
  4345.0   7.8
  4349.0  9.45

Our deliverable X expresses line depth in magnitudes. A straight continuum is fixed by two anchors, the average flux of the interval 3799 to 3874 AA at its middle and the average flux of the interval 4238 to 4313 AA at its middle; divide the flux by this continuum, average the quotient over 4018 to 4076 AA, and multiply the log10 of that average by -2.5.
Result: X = -0.12 mag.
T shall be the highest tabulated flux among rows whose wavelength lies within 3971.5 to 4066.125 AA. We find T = 10.3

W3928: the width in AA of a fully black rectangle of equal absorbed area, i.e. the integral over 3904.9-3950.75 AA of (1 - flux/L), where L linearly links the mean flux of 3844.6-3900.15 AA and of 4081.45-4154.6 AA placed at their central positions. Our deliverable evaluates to 8.55 AA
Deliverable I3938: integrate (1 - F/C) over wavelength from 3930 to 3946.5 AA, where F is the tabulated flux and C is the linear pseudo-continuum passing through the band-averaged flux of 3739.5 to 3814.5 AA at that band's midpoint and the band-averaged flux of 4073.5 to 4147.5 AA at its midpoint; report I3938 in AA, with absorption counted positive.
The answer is 7.1 AA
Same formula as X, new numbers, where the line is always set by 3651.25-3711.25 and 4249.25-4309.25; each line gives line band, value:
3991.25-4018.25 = -0.161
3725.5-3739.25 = 0.088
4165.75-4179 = -0.106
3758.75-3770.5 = -0.025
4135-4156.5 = -0.139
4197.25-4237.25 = -0.075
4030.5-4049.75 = -0.148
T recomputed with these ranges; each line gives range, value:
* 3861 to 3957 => 9.65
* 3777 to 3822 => 9.37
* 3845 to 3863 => 9.55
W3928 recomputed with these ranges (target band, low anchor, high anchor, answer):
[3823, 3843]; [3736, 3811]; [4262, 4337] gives 2.93 AA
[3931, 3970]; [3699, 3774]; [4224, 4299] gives 7.74 AA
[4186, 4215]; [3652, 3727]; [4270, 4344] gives -3.87 AA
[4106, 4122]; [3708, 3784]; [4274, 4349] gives -2.19 AA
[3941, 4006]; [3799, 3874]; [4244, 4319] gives 4.32 AA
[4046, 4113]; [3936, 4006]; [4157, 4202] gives -4.74 AA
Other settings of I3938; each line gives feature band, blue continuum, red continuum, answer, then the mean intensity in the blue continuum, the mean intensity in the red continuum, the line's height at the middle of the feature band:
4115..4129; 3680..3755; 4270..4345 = -2.8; 7.06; 9.07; 8.44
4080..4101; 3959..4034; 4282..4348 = -2.3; 8.73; 8.95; 8.8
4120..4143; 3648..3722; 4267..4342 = -3.9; 7.34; 9.16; 8.65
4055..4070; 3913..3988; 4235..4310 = -3.5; 7.17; 9.44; 7.96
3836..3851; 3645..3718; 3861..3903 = 1.3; 7.34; 8.54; 8.31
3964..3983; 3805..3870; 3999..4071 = 6.6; 8.4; 9.86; 9.4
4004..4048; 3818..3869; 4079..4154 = -3.1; 8.2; 9.75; 9.23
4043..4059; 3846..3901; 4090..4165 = -0.7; 8.72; 9.8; 9.47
